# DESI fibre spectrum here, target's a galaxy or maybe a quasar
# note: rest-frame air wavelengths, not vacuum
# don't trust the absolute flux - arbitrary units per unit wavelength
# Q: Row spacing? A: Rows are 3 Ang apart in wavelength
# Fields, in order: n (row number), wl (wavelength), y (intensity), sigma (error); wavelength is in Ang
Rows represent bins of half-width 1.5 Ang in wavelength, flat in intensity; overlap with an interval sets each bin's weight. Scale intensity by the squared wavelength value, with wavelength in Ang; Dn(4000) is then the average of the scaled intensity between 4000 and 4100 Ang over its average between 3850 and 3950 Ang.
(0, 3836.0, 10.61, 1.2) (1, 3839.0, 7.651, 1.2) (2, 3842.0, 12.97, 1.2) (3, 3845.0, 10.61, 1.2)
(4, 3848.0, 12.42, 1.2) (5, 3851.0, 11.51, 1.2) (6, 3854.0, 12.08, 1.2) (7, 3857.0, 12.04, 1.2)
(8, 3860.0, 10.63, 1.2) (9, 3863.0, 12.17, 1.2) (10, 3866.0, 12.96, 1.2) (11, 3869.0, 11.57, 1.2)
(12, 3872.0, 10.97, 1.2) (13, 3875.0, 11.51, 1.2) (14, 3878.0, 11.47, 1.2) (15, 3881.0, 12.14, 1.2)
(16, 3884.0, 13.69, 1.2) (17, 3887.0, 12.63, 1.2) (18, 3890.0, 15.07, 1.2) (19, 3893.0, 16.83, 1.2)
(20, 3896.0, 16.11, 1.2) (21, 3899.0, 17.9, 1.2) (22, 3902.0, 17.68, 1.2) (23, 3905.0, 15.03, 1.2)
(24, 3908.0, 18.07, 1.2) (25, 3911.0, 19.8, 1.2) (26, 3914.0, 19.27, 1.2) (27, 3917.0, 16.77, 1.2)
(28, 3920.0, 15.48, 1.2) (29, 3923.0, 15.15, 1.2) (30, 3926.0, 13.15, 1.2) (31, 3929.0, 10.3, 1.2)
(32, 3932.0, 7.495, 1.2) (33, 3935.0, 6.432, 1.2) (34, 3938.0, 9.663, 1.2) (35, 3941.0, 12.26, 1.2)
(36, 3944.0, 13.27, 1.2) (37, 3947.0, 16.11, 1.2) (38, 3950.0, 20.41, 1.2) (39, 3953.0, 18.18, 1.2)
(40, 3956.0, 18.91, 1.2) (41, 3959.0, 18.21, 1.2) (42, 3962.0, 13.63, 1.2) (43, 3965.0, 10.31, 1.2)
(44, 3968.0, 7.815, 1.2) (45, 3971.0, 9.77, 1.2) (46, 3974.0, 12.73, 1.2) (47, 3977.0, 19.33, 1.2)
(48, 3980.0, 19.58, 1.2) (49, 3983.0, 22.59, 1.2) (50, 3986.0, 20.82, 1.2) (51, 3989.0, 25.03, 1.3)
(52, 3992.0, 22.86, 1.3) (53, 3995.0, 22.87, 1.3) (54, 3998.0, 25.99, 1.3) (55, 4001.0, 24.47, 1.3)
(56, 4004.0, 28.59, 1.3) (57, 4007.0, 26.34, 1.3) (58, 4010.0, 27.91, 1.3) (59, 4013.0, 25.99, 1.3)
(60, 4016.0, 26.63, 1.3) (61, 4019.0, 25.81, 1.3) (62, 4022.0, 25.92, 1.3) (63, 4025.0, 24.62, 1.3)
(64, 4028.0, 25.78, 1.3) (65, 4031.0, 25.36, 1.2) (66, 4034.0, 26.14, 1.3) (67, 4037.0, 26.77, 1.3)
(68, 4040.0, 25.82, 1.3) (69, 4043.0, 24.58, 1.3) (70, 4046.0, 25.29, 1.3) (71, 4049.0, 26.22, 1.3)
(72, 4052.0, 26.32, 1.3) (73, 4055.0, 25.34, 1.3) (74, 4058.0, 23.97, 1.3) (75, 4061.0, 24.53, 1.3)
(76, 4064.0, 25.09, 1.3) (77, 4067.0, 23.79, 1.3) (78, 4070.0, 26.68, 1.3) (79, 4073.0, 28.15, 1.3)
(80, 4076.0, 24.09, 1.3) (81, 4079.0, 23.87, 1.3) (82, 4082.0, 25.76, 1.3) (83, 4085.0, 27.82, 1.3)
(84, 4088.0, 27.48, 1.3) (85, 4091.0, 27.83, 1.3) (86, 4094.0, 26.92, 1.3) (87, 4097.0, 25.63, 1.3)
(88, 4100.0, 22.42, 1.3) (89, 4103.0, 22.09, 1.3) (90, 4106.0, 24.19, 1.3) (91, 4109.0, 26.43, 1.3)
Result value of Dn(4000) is 2.04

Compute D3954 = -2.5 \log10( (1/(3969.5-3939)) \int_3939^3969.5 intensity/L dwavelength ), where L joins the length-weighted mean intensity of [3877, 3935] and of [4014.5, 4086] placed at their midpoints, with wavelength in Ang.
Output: 0.23 mag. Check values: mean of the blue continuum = 14.8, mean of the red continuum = 25.6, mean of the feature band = 14.8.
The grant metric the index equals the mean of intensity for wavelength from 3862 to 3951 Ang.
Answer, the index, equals 14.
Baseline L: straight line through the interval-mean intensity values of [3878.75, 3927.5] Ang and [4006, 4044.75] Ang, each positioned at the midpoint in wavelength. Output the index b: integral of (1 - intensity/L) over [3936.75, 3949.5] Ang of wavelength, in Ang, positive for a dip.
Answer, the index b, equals 3.81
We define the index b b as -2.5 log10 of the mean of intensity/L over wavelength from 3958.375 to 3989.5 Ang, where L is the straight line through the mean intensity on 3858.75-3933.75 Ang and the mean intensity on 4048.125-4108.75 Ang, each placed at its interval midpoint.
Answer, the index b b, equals 0.189 mag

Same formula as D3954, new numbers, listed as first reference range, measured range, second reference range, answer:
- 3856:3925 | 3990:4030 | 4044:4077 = -0.16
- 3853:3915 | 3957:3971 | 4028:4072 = 0.49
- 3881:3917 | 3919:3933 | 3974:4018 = 0.43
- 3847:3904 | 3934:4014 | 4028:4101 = 0.08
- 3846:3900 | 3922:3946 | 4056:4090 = 0.46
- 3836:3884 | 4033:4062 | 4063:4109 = -0.11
